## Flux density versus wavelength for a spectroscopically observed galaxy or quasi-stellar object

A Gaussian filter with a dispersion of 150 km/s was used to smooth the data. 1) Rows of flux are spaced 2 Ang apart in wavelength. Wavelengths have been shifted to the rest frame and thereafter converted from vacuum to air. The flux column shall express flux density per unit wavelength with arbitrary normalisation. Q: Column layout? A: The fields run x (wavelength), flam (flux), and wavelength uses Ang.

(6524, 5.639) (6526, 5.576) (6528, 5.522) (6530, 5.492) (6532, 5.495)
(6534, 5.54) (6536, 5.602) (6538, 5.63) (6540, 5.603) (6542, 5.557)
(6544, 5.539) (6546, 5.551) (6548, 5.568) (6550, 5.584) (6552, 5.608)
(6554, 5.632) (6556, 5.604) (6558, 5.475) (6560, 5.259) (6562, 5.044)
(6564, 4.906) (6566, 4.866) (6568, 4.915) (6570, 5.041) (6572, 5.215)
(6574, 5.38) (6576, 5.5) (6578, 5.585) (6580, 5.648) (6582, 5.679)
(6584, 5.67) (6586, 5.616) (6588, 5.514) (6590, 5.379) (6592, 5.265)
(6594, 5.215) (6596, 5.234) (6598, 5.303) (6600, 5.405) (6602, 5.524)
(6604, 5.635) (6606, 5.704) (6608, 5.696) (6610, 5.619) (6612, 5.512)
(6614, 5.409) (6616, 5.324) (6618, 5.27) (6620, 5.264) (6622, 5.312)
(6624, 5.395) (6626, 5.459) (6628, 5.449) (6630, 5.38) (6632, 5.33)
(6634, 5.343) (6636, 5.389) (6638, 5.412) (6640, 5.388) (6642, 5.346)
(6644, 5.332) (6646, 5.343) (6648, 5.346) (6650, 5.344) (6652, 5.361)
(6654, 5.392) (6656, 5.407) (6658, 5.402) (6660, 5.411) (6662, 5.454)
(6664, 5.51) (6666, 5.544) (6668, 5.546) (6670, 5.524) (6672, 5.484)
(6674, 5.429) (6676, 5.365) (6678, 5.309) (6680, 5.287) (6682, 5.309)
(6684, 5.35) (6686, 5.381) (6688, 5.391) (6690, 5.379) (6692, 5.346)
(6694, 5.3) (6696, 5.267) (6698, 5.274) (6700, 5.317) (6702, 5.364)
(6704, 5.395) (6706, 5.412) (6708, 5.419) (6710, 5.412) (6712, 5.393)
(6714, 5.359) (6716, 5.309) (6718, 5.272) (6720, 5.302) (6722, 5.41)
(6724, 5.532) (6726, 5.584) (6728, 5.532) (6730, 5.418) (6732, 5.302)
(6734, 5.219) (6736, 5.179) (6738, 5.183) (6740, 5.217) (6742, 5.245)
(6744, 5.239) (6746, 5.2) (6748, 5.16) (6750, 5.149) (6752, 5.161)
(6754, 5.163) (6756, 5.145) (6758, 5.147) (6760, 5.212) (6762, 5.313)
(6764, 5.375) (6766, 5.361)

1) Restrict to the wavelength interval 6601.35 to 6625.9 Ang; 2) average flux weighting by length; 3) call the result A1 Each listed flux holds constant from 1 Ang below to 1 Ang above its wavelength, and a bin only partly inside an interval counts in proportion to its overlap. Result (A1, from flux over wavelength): 5.47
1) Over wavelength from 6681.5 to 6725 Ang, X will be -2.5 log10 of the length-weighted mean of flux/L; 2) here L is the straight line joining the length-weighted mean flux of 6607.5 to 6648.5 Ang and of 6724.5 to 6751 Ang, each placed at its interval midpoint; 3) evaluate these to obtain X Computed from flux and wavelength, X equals -0.008 mag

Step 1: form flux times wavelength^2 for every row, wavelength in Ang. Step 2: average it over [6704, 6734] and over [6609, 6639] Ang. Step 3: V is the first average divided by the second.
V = 1.0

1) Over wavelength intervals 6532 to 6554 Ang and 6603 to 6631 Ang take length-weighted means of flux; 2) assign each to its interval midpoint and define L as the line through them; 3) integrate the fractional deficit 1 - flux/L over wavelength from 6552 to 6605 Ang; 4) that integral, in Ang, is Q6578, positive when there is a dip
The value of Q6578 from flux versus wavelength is 1.4 Ang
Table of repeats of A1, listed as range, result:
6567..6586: 5.41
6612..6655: 5.36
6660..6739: 5.38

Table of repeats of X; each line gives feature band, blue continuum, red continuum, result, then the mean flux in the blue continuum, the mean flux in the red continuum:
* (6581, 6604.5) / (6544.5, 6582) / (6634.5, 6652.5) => -0.02 mag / 5.37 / 5.36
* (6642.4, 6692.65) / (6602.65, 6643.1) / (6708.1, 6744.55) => 0.00 mag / 5.43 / 5.34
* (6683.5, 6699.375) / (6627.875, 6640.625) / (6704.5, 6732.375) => 0.01 mag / 5.38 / 5.41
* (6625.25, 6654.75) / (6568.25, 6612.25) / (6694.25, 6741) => 0.01 mag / 5.46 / 5.35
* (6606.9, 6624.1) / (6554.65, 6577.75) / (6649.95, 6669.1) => -0.02 mag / 5.22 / 5.44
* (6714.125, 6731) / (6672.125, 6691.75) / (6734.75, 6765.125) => -0.03 mag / 5.36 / 5.21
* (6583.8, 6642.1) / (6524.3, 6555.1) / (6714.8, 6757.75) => 0.01 mag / 5.57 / 5.28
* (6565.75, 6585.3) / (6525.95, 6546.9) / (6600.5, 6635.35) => 0.03 mag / 5.55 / 5.45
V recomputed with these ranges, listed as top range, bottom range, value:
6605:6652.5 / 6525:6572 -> 1.02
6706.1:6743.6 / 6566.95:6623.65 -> 1.03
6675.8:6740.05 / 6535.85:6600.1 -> 1.03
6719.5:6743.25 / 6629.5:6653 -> 1.02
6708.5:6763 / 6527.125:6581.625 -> 1.03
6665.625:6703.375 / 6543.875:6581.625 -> 1.04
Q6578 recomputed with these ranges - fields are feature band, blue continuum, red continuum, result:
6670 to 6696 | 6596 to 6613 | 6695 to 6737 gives 0.2 Ang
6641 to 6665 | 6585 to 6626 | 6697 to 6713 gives 0.1 Ang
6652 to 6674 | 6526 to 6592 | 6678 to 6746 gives -0.4 Ang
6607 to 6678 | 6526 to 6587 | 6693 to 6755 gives -0.5 Ang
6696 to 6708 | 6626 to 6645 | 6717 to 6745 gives 0.0 Ang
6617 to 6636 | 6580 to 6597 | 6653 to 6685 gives 0.3 Ang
